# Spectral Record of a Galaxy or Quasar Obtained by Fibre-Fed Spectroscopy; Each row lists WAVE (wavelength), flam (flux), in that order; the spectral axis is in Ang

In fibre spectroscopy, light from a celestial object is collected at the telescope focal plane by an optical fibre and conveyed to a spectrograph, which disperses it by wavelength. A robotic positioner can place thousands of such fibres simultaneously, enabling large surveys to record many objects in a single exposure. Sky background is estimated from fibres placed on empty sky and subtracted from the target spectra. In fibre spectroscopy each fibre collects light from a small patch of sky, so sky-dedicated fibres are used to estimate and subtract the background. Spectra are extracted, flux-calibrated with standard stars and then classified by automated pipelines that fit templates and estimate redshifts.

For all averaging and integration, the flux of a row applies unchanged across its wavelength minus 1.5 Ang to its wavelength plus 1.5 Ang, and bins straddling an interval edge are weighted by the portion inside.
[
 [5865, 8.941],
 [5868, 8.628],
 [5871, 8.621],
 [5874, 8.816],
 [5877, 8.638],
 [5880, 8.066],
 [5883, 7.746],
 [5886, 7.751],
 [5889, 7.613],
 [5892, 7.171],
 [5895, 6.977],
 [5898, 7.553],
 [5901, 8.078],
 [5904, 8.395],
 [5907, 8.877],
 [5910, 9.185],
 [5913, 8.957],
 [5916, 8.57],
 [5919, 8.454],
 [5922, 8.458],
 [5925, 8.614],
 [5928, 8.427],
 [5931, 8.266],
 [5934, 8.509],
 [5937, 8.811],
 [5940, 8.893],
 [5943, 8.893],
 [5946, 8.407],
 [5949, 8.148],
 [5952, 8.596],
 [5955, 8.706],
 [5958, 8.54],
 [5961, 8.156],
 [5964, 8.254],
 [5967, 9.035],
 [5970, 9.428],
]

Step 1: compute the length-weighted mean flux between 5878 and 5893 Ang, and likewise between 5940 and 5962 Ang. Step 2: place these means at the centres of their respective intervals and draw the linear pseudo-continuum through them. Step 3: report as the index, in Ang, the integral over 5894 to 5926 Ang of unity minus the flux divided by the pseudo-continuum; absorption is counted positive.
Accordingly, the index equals -1.5 Ang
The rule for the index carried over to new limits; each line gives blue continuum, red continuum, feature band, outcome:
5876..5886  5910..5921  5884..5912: 1.4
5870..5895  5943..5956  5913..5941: -0.8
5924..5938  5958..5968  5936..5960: -0.4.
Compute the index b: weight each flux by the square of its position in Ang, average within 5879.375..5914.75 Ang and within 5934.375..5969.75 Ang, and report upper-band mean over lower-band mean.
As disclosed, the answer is 1.1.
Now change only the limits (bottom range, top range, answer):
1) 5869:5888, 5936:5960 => 1.07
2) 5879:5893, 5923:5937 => 1.12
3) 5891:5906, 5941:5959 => 1.13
